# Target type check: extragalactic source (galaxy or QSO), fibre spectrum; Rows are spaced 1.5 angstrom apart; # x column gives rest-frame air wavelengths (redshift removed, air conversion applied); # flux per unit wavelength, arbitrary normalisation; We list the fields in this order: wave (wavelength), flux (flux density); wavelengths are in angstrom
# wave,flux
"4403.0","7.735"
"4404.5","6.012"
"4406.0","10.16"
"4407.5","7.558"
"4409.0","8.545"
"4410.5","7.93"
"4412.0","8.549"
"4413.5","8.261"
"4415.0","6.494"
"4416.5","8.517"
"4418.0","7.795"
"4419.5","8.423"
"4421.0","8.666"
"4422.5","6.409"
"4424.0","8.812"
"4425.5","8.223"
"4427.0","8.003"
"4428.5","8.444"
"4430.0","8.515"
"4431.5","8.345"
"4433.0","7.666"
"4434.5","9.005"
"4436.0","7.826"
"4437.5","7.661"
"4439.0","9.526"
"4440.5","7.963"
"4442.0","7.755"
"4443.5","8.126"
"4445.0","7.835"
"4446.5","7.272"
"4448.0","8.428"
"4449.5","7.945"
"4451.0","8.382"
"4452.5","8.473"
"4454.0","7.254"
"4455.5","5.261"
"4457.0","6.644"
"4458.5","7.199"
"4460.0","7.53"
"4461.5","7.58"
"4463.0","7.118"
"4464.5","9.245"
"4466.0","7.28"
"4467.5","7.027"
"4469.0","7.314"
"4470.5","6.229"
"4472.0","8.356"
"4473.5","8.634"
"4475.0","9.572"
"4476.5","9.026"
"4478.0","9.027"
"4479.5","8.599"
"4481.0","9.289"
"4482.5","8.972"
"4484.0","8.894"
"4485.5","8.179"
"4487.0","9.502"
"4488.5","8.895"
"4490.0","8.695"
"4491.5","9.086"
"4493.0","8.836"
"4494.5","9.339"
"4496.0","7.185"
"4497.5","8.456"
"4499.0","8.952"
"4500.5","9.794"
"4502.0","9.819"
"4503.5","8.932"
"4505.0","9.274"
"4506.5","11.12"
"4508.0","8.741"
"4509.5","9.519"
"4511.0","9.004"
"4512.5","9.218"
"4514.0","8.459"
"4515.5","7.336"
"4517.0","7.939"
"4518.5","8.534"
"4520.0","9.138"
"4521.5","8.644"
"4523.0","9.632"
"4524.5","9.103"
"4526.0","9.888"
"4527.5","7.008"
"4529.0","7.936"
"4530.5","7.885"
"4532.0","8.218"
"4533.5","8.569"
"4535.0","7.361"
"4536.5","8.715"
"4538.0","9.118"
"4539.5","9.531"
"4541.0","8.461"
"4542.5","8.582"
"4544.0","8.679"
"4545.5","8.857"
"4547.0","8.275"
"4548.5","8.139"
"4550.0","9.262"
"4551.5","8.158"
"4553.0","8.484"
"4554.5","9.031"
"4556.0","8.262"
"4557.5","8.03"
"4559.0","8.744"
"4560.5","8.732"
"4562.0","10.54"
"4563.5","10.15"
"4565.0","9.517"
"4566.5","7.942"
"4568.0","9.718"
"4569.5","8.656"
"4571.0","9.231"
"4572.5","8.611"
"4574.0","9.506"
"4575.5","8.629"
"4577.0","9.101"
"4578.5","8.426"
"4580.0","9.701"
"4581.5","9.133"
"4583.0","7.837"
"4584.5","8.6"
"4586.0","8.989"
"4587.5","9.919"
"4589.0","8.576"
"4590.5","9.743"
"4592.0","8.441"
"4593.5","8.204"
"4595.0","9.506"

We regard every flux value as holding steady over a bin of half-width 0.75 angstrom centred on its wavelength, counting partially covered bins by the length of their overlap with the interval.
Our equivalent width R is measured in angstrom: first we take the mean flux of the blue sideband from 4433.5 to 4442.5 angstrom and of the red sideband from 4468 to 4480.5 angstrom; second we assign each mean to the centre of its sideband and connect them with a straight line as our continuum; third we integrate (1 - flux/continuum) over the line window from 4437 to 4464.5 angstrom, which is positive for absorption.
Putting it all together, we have 1.98 angstrom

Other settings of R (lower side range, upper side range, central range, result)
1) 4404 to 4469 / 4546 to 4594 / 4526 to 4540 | 0.47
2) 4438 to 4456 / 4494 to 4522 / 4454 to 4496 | 1.05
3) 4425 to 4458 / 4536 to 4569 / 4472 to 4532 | -3.05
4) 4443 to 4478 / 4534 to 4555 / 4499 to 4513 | -2.13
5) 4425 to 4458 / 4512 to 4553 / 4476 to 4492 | -1.38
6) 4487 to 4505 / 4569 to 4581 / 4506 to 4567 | 1.59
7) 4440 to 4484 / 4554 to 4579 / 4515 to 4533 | 0.22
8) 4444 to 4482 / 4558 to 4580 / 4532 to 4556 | 0.63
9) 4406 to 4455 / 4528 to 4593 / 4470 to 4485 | -0.62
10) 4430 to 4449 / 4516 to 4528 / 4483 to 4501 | -0.61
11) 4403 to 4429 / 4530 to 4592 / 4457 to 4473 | 1.61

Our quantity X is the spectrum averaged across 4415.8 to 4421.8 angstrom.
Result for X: 8.33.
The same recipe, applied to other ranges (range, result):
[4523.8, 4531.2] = 8.36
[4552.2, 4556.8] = 8.58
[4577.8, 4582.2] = 9.09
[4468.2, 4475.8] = 8.02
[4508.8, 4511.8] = 9.26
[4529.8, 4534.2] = 8.22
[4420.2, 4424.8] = 7.97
